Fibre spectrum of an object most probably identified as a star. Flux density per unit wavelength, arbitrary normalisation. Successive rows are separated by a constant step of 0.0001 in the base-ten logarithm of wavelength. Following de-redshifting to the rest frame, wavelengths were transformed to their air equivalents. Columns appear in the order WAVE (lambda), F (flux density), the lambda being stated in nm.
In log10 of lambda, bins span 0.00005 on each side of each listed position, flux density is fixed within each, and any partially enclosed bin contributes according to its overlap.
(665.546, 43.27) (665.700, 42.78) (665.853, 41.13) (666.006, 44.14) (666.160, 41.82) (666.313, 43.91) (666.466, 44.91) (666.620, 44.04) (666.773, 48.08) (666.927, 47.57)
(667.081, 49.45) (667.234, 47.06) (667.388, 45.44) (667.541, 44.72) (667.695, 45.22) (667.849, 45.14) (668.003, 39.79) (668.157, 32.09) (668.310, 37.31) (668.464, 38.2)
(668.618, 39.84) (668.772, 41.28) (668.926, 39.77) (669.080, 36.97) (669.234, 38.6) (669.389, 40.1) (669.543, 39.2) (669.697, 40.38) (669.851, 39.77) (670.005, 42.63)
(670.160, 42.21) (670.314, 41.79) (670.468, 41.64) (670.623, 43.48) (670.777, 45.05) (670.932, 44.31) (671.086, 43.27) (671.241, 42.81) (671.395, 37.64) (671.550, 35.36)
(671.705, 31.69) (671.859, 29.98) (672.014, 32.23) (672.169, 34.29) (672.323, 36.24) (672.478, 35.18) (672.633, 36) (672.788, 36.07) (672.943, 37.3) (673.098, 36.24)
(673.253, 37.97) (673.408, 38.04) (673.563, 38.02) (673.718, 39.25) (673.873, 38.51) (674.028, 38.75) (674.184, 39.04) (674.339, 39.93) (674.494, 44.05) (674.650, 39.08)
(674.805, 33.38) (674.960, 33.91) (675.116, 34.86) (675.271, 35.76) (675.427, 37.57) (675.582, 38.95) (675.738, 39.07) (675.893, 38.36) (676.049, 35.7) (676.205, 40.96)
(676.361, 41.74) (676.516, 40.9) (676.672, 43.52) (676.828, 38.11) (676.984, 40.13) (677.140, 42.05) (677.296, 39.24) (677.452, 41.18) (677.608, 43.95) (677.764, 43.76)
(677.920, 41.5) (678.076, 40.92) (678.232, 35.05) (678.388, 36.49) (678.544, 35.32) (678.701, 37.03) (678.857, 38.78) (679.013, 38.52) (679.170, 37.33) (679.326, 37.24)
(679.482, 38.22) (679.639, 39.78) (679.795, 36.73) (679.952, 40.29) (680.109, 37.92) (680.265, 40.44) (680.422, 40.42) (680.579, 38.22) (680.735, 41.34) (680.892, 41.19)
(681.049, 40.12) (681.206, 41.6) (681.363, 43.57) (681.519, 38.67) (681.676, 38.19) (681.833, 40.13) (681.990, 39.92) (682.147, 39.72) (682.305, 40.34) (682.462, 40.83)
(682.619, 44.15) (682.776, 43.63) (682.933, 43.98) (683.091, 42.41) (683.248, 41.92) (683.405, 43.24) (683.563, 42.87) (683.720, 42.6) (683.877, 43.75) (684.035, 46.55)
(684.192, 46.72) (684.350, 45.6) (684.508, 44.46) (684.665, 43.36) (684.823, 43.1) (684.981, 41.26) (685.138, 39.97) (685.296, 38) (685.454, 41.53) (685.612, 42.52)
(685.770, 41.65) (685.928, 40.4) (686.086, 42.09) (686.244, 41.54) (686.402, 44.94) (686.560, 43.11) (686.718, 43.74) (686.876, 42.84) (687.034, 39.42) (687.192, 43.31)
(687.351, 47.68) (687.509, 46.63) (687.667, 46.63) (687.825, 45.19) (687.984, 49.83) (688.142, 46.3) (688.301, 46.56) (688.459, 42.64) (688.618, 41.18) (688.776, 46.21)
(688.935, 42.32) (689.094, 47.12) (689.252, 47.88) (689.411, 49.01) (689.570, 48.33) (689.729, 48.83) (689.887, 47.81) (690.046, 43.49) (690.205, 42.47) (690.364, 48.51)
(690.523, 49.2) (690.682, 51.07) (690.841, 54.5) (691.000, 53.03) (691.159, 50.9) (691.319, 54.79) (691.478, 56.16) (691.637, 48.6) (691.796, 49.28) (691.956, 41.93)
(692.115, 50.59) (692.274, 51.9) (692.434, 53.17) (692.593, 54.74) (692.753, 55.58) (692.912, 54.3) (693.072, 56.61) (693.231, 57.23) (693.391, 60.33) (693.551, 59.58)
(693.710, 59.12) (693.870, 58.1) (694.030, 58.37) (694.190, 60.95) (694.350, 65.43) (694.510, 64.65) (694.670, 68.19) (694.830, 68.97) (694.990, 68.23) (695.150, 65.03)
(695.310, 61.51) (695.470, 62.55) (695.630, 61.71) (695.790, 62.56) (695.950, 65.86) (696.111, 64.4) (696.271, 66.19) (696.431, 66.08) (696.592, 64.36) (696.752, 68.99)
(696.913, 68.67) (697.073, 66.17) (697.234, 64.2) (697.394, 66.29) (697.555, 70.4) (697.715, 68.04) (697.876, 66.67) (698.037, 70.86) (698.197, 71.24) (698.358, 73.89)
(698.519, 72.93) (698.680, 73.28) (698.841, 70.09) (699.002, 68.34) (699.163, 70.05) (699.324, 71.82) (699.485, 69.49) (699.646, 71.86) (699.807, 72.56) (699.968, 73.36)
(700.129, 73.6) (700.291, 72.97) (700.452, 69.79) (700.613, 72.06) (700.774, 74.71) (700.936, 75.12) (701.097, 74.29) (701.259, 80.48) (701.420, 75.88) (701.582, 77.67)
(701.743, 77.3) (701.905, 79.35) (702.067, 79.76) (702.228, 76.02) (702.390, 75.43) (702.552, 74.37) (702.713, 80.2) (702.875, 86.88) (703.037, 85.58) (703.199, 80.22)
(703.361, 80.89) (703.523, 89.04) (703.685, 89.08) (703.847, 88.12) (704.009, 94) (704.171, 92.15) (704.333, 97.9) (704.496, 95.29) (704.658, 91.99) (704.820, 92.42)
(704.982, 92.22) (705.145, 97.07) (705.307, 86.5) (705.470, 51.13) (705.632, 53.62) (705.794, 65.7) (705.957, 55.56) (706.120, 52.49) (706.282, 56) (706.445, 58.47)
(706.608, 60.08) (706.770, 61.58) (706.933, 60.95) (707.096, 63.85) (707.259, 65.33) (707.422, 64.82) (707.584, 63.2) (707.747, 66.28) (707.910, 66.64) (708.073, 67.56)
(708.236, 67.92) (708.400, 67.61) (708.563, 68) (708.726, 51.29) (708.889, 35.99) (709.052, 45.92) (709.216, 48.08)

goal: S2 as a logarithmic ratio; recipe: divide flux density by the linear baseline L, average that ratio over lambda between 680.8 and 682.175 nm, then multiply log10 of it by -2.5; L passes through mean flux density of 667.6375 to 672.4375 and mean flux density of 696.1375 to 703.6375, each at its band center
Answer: 0.282 mag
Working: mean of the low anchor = 39.2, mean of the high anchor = 73.4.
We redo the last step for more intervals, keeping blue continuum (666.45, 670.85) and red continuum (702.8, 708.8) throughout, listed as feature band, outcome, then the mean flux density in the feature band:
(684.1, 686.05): 0.30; 42.4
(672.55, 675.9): 0.23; 37.7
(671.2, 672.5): 0.27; 34.8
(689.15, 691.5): 0.22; 49.6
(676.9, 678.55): 0.23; 40.2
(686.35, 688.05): 0.28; 44.8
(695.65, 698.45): -0.02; 67.3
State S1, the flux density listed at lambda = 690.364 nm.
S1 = 48.51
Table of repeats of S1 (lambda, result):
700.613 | 72.06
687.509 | 46.63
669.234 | 38.6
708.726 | 51.29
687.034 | 39.42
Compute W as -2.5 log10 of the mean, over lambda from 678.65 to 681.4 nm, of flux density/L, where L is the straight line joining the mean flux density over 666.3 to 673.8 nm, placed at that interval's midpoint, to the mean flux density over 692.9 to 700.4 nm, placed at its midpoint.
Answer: 0.26 mag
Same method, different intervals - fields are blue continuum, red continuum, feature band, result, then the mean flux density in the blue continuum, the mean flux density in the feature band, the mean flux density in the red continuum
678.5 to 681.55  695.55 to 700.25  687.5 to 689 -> 0.165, 39.2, 45.3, 68.8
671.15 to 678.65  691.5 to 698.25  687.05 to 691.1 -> 0.167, 38.1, 46.9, 61.5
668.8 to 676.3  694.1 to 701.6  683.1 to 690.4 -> 0.249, 38.4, 44.2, 69.1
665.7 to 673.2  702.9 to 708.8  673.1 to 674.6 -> 0.139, 40.5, 39.1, 73.5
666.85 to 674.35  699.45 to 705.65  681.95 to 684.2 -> 0.284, 39.6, 42.8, 80.4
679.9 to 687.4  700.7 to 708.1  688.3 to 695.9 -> 0.034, 42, 54.1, 75.5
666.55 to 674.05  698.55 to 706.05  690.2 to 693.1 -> 0.258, 39.9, 51.6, 78.1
